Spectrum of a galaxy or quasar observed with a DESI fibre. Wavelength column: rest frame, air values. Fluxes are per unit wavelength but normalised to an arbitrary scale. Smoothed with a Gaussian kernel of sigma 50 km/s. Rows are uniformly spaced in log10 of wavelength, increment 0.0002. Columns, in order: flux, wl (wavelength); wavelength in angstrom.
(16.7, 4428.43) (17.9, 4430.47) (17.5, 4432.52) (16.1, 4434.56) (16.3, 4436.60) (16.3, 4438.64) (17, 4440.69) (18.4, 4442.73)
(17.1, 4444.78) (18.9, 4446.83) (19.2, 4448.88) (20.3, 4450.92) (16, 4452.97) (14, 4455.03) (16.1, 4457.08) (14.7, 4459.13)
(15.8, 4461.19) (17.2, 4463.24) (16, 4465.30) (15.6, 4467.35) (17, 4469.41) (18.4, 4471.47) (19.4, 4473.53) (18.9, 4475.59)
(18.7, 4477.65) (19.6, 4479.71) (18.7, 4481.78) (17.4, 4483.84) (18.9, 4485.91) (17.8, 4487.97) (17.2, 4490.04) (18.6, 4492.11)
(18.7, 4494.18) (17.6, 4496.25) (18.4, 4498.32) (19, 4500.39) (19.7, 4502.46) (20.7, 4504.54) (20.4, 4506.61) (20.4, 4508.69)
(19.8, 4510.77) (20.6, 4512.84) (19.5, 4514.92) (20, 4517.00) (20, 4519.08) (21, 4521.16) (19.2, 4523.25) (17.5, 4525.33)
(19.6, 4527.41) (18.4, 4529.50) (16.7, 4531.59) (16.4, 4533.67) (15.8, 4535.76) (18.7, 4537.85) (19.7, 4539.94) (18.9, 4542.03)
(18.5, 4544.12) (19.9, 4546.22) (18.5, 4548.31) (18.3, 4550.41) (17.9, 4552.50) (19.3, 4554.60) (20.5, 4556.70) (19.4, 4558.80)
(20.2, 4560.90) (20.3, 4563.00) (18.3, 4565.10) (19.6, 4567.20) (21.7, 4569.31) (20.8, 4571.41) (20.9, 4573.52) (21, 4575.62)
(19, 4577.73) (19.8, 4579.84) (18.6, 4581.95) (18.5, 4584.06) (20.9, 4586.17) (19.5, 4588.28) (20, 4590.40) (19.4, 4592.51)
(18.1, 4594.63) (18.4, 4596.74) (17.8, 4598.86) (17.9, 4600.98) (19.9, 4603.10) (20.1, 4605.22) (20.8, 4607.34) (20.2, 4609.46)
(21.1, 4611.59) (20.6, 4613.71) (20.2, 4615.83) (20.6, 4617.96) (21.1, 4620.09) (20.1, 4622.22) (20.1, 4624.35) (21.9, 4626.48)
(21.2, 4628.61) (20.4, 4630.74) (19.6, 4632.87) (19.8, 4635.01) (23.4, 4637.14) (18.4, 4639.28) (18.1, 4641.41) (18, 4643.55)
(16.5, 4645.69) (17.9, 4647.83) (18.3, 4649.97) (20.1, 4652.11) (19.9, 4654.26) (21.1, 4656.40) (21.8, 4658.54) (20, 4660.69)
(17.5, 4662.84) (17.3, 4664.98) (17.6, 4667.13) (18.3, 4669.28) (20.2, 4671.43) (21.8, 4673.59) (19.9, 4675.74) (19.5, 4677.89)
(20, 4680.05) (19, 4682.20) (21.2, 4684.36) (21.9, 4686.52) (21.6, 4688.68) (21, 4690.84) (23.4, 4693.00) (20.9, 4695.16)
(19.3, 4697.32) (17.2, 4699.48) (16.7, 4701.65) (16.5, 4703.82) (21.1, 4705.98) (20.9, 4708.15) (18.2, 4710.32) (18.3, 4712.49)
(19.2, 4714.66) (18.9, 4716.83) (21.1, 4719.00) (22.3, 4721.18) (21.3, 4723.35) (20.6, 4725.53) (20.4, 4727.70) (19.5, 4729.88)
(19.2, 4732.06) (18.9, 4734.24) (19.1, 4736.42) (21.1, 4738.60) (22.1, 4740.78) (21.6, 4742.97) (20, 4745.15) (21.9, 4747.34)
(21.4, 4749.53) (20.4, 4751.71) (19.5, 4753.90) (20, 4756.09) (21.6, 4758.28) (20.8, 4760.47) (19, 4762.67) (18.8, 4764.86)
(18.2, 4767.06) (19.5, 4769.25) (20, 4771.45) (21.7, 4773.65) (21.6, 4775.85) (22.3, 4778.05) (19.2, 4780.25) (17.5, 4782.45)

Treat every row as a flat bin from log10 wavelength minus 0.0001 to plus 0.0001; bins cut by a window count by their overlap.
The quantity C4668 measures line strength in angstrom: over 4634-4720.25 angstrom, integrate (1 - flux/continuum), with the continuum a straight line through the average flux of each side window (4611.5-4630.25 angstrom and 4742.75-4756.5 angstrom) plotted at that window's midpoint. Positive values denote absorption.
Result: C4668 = 4.82 angstrom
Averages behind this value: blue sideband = 20.7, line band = 19.6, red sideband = 20.7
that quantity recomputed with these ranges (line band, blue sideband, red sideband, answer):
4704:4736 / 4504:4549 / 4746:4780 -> 0.5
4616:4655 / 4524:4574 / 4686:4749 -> -0.4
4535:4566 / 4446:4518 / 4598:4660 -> 0.1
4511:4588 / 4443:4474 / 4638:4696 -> -4.6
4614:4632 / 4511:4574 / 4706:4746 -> -1.0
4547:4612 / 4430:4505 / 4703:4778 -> -3.0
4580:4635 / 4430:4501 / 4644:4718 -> -3.1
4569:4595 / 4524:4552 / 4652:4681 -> -1.6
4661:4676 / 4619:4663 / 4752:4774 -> 0.7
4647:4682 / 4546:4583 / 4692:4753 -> 0.8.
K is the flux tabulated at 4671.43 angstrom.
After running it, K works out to 20.2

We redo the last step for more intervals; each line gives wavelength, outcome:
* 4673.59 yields 21.8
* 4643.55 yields 18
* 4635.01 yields 19.8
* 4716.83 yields 18.9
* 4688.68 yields 21.6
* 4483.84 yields 17.4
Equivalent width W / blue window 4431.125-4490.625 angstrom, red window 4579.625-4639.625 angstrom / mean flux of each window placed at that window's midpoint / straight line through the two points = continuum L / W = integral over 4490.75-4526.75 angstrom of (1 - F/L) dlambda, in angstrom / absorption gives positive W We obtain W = -2.4 angstrom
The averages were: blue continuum 17.4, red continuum 20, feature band 19.5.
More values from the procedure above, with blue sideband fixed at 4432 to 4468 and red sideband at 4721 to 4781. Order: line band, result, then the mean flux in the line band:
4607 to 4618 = -1.1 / 20.6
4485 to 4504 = -1.3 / 18.5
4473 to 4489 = -1.4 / 18.7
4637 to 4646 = 0.2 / 18.6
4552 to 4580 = -2.7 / 19.9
